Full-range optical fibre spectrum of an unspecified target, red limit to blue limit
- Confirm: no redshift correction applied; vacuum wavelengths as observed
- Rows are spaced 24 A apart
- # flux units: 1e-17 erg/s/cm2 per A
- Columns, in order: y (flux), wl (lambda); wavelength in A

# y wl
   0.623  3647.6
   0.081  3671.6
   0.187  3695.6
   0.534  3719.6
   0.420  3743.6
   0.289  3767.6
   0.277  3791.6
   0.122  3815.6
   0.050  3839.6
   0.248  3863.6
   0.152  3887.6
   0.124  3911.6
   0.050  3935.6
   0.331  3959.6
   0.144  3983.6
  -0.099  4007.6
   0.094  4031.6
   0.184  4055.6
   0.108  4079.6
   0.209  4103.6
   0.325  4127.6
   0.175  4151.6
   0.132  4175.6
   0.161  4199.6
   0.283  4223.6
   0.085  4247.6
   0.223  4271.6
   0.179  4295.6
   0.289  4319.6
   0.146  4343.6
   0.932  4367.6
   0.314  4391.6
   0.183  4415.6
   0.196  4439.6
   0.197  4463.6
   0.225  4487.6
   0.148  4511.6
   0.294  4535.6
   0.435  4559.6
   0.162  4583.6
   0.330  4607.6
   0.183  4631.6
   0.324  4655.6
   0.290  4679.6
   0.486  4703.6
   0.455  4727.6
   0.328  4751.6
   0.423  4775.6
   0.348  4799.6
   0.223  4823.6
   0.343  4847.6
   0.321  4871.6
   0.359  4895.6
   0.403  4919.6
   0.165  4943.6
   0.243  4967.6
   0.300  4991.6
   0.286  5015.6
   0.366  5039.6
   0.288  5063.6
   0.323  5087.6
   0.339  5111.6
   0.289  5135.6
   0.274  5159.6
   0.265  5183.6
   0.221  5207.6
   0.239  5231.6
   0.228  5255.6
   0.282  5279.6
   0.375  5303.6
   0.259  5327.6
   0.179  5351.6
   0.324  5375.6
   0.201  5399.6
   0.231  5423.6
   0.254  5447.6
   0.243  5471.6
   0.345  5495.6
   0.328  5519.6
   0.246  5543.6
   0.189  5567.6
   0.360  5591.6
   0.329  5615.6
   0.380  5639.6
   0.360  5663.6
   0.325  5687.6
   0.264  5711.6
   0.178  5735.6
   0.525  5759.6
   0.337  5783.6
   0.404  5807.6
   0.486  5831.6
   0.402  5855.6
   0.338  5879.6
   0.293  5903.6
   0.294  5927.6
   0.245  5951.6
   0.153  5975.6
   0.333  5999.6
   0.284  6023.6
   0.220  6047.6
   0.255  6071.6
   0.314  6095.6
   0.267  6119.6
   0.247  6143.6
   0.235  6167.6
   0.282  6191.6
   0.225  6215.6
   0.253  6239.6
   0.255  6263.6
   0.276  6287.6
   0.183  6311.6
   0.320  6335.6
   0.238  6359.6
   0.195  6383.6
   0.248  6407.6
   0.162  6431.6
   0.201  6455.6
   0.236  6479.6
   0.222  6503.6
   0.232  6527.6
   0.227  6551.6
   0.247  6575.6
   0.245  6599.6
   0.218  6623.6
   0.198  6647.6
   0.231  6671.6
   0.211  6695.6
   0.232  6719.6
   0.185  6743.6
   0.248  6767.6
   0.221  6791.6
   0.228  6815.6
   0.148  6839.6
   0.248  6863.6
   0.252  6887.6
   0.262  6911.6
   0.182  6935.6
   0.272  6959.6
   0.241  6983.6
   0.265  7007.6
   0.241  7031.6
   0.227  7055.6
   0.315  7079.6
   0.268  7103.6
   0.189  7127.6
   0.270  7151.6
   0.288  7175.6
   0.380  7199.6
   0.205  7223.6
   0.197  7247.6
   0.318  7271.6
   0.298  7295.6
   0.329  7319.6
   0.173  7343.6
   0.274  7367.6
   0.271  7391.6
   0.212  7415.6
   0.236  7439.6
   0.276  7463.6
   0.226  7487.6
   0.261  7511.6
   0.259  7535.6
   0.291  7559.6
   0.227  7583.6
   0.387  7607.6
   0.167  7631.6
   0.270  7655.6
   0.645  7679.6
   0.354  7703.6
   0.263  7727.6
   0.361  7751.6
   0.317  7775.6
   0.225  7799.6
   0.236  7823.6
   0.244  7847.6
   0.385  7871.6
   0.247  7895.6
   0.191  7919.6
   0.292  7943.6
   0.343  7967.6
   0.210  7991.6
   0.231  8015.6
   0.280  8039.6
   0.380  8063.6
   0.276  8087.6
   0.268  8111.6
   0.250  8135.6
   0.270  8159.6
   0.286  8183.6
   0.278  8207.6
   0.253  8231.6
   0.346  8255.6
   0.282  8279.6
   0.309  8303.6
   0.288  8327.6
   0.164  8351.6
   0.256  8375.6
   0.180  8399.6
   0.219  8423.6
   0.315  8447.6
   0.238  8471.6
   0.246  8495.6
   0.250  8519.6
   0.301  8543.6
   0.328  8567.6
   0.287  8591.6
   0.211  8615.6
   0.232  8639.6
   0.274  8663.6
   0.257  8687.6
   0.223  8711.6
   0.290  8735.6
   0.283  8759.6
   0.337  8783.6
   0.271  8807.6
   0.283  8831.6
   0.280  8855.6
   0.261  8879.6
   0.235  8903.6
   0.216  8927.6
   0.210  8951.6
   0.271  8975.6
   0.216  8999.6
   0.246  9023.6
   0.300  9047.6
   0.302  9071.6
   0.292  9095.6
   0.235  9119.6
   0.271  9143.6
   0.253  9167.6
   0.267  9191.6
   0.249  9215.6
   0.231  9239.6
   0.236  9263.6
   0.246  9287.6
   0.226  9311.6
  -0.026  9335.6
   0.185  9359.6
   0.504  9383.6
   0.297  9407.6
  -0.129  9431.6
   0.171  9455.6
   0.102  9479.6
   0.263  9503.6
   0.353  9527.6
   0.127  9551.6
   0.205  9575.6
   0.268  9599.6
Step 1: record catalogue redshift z 0.171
